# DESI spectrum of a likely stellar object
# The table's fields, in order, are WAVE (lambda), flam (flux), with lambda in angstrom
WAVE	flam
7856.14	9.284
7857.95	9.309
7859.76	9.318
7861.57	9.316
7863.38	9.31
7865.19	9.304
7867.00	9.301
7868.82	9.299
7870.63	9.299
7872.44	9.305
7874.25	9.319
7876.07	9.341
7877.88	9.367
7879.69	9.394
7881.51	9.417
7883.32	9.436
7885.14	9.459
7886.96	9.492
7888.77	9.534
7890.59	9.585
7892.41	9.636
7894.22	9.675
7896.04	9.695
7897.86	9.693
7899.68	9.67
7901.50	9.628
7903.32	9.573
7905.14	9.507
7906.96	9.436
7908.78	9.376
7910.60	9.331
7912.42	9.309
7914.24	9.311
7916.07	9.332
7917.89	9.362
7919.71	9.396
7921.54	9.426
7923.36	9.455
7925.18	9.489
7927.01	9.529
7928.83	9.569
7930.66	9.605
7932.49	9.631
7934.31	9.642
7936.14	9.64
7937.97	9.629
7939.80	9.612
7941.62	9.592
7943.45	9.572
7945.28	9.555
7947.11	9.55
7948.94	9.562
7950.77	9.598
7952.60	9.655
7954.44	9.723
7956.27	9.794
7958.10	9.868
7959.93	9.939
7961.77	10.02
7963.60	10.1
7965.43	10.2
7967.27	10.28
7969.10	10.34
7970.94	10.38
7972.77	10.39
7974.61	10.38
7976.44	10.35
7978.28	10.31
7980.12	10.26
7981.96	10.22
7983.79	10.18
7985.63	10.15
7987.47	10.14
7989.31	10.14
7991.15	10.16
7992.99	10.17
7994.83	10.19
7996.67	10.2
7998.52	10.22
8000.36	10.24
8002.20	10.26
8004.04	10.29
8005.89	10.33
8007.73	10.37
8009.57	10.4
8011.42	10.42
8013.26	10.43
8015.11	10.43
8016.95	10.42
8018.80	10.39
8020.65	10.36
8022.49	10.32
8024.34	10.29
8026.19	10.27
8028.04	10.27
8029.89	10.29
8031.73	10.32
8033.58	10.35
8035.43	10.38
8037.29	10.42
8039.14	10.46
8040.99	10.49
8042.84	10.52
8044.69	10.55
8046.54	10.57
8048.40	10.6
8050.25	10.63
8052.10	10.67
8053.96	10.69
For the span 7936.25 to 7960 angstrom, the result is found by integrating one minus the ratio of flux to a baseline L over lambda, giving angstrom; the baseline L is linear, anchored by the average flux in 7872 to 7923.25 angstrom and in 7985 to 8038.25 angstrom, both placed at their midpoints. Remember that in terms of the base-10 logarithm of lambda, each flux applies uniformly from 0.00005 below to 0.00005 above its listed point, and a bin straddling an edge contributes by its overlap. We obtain 0.4 angstrom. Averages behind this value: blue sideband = 9.47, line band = 9.66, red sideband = 10.3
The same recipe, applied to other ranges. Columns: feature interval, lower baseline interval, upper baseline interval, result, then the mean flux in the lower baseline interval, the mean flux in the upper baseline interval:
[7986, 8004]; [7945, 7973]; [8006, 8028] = 0.0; 9.93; 10.4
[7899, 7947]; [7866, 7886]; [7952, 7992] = 1.1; 9.36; 10.1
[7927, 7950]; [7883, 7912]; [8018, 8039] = 0.5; 9.54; 10.3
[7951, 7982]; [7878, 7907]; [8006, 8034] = -0.3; 9.55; 10.4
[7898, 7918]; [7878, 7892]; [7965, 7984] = 0.5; 9.47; 10.3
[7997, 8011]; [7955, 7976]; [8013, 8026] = 0.0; 10.2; 10.4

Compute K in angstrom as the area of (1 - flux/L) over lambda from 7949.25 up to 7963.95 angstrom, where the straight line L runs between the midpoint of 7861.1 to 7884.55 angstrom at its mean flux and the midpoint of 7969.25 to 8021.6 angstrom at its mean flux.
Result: 0.3 angstrom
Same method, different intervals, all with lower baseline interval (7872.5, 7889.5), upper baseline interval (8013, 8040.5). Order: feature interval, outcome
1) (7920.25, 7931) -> 0.2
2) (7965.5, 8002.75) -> -0.6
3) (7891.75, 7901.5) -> -0.2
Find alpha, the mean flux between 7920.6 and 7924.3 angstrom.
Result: 9.45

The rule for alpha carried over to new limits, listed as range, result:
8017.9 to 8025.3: 10.3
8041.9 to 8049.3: 10.6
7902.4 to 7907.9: 9.51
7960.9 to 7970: 10.2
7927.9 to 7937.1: 9.62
